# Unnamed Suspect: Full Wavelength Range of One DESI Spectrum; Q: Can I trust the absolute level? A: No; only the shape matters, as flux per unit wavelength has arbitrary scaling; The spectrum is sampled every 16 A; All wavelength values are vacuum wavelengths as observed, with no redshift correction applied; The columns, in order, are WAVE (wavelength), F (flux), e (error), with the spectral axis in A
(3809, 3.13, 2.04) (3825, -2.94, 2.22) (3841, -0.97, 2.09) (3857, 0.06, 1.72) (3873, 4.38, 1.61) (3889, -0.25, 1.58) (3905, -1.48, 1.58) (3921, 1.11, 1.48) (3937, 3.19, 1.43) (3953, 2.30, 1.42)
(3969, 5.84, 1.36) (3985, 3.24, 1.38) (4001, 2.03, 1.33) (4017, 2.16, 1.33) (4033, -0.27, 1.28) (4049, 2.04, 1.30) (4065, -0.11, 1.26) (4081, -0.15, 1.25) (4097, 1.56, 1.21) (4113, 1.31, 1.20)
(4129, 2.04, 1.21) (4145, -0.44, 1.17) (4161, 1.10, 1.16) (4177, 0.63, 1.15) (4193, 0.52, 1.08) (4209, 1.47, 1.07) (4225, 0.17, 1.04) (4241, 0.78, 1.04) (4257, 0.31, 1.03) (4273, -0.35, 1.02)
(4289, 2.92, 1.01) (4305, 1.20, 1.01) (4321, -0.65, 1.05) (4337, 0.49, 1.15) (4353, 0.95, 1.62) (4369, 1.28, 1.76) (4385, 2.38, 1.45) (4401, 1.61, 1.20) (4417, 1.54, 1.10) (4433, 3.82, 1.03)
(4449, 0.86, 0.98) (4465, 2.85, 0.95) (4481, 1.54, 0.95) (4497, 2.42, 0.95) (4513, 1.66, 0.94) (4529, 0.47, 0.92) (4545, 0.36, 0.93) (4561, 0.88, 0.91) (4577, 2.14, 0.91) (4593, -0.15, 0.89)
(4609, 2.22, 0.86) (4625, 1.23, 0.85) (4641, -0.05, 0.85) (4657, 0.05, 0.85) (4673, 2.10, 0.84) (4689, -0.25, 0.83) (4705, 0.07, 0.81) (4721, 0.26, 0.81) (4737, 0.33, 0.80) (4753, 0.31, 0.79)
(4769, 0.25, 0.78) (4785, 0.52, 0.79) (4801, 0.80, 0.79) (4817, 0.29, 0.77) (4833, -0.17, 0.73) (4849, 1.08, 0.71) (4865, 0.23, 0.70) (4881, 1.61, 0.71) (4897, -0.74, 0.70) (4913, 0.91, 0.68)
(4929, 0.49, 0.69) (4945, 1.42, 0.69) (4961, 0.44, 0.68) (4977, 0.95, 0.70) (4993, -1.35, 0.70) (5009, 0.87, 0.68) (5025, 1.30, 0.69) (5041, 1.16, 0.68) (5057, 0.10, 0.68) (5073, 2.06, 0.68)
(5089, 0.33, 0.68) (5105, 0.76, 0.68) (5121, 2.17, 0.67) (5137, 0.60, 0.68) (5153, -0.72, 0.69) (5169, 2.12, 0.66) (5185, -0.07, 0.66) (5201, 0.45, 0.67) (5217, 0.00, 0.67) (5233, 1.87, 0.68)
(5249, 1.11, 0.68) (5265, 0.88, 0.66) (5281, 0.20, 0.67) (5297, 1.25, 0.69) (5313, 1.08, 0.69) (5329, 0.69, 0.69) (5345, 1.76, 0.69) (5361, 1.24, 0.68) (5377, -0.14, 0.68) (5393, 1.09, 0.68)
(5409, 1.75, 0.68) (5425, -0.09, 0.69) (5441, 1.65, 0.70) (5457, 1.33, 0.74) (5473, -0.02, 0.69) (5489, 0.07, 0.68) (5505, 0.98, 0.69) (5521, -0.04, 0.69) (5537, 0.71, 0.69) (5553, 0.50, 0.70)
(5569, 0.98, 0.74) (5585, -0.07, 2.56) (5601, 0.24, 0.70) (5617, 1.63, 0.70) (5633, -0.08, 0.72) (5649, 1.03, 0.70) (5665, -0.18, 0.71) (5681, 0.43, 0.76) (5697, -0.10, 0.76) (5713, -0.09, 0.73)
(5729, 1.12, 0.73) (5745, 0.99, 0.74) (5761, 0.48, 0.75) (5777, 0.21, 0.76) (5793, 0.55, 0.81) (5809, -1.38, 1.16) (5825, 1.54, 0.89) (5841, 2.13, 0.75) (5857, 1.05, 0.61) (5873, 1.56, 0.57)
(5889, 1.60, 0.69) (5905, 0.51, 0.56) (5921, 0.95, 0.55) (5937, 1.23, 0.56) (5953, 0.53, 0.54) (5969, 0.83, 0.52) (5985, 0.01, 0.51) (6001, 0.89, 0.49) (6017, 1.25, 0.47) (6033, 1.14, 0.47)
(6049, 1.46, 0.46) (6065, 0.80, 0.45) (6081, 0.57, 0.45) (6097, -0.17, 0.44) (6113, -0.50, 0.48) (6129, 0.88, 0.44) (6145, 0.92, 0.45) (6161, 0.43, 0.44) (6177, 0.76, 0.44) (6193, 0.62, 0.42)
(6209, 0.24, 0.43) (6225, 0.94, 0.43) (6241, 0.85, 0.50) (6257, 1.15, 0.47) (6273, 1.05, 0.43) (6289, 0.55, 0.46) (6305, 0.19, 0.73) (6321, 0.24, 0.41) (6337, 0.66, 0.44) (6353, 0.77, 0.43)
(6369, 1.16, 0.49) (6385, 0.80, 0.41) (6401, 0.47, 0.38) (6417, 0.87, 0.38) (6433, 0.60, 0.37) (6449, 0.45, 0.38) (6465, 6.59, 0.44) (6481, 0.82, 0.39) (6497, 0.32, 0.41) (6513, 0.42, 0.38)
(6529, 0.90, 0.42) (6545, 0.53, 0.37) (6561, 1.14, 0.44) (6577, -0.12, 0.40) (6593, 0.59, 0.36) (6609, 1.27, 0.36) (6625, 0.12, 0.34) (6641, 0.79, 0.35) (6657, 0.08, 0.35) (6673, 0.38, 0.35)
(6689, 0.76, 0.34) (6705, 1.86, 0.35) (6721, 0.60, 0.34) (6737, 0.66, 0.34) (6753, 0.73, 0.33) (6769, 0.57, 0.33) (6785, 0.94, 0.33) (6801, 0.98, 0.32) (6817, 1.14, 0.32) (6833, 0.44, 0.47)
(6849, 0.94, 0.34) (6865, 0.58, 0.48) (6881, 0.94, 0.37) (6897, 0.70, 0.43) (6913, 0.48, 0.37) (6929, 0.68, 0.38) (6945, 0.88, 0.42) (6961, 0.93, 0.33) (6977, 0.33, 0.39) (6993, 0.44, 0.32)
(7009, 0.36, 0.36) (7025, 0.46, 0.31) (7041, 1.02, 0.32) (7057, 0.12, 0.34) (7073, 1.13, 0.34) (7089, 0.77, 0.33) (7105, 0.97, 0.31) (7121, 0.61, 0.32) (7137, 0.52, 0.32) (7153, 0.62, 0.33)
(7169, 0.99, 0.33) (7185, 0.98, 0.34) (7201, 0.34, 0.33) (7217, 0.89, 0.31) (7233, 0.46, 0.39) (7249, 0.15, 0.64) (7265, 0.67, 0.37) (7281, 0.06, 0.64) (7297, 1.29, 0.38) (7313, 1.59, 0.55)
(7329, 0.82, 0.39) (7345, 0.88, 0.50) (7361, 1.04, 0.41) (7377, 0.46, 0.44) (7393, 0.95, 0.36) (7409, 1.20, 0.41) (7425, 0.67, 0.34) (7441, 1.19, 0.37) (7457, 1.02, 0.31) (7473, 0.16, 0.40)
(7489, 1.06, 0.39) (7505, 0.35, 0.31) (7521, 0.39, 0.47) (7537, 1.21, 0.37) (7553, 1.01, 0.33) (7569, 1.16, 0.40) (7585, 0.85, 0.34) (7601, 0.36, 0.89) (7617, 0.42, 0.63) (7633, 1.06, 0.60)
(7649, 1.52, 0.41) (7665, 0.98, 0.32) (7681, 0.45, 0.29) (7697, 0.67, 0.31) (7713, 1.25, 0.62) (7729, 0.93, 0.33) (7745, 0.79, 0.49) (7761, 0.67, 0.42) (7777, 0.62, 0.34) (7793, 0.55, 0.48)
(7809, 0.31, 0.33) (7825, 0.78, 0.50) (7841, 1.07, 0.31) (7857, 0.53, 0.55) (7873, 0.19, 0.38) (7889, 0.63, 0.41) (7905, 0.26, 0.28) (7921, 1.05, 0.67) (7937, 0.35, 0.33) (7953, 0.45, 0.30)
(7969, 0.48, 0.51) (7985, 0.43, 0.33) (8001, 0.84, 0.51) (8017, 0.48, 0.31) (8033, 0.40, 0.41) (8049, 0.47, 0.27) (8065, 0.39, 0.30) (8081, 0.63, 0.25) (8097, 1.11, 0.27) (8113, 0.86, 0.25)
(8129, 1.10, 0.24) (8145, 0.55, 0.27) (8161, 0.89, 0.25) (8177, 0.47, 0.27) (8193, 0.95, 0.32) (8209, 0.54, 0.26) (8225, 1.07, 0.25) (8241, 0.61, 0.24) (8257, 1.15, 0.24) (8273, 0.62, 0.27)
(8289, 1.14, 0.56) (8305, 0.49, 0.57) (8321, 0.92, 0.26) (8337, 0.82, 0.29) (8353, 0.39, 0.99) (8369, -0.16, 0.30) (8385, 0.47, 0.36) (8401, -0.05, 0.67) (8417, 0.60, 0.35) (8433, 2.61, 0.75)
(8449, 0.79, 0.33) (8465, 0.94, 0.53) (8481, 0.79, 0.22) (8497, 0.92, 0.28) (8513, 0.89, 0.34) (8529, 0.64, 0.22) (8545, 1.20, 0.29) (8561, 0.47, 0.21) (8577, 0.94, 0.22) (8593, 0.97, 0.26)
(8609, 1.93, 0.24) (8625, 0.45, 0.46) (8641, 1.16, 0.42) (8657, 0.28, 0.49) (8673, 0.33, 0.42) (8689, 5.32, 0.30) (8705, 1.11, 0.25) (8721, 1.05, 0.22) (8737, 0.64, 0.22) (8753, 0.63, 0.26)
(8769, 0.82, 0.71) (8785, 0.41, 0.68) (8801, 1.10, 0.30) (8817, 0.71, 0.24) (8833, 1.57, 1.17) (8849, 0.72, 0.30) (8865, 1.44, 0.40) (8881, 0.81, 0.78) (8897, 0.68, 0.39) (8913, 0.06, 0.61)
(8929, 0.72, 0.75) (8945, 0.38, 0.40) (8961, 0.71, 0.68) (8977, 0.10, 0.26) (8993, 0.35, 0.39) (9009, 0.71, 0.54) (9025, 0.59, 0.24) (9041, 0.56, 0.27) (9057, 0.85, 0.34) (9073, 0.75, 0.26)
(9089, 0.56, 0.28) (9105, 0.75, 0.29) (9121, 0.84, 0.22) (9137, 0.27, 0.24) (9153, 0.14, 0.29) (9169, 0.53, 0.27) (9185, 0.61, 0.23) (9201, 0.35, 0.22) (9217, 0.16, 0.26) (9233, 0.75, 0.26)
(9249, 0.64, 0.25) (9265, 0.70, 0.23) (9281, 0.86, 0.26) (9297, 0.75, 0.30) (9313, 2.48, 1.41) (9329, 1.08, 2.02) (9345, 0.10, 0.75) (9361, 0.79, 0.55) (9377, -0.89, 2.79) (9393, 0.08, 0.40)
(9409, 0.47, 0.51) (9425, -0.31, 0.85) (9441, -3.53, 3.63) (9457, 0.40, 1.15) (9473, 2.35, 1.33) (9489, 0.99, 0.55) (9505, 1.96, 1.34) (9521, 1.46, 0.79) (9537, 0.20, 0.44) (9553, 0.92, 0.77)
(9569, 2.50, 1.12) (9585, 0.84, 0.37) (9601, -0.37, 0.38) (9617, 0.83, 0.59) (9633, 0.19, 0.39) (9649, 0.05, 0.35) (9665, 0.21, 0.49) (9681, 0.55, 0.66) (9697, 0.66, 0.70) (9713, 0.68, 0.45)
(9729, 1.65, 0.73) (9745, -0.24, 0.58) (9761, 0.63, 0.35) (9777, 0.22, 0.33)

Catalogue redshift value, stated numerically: 0.73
